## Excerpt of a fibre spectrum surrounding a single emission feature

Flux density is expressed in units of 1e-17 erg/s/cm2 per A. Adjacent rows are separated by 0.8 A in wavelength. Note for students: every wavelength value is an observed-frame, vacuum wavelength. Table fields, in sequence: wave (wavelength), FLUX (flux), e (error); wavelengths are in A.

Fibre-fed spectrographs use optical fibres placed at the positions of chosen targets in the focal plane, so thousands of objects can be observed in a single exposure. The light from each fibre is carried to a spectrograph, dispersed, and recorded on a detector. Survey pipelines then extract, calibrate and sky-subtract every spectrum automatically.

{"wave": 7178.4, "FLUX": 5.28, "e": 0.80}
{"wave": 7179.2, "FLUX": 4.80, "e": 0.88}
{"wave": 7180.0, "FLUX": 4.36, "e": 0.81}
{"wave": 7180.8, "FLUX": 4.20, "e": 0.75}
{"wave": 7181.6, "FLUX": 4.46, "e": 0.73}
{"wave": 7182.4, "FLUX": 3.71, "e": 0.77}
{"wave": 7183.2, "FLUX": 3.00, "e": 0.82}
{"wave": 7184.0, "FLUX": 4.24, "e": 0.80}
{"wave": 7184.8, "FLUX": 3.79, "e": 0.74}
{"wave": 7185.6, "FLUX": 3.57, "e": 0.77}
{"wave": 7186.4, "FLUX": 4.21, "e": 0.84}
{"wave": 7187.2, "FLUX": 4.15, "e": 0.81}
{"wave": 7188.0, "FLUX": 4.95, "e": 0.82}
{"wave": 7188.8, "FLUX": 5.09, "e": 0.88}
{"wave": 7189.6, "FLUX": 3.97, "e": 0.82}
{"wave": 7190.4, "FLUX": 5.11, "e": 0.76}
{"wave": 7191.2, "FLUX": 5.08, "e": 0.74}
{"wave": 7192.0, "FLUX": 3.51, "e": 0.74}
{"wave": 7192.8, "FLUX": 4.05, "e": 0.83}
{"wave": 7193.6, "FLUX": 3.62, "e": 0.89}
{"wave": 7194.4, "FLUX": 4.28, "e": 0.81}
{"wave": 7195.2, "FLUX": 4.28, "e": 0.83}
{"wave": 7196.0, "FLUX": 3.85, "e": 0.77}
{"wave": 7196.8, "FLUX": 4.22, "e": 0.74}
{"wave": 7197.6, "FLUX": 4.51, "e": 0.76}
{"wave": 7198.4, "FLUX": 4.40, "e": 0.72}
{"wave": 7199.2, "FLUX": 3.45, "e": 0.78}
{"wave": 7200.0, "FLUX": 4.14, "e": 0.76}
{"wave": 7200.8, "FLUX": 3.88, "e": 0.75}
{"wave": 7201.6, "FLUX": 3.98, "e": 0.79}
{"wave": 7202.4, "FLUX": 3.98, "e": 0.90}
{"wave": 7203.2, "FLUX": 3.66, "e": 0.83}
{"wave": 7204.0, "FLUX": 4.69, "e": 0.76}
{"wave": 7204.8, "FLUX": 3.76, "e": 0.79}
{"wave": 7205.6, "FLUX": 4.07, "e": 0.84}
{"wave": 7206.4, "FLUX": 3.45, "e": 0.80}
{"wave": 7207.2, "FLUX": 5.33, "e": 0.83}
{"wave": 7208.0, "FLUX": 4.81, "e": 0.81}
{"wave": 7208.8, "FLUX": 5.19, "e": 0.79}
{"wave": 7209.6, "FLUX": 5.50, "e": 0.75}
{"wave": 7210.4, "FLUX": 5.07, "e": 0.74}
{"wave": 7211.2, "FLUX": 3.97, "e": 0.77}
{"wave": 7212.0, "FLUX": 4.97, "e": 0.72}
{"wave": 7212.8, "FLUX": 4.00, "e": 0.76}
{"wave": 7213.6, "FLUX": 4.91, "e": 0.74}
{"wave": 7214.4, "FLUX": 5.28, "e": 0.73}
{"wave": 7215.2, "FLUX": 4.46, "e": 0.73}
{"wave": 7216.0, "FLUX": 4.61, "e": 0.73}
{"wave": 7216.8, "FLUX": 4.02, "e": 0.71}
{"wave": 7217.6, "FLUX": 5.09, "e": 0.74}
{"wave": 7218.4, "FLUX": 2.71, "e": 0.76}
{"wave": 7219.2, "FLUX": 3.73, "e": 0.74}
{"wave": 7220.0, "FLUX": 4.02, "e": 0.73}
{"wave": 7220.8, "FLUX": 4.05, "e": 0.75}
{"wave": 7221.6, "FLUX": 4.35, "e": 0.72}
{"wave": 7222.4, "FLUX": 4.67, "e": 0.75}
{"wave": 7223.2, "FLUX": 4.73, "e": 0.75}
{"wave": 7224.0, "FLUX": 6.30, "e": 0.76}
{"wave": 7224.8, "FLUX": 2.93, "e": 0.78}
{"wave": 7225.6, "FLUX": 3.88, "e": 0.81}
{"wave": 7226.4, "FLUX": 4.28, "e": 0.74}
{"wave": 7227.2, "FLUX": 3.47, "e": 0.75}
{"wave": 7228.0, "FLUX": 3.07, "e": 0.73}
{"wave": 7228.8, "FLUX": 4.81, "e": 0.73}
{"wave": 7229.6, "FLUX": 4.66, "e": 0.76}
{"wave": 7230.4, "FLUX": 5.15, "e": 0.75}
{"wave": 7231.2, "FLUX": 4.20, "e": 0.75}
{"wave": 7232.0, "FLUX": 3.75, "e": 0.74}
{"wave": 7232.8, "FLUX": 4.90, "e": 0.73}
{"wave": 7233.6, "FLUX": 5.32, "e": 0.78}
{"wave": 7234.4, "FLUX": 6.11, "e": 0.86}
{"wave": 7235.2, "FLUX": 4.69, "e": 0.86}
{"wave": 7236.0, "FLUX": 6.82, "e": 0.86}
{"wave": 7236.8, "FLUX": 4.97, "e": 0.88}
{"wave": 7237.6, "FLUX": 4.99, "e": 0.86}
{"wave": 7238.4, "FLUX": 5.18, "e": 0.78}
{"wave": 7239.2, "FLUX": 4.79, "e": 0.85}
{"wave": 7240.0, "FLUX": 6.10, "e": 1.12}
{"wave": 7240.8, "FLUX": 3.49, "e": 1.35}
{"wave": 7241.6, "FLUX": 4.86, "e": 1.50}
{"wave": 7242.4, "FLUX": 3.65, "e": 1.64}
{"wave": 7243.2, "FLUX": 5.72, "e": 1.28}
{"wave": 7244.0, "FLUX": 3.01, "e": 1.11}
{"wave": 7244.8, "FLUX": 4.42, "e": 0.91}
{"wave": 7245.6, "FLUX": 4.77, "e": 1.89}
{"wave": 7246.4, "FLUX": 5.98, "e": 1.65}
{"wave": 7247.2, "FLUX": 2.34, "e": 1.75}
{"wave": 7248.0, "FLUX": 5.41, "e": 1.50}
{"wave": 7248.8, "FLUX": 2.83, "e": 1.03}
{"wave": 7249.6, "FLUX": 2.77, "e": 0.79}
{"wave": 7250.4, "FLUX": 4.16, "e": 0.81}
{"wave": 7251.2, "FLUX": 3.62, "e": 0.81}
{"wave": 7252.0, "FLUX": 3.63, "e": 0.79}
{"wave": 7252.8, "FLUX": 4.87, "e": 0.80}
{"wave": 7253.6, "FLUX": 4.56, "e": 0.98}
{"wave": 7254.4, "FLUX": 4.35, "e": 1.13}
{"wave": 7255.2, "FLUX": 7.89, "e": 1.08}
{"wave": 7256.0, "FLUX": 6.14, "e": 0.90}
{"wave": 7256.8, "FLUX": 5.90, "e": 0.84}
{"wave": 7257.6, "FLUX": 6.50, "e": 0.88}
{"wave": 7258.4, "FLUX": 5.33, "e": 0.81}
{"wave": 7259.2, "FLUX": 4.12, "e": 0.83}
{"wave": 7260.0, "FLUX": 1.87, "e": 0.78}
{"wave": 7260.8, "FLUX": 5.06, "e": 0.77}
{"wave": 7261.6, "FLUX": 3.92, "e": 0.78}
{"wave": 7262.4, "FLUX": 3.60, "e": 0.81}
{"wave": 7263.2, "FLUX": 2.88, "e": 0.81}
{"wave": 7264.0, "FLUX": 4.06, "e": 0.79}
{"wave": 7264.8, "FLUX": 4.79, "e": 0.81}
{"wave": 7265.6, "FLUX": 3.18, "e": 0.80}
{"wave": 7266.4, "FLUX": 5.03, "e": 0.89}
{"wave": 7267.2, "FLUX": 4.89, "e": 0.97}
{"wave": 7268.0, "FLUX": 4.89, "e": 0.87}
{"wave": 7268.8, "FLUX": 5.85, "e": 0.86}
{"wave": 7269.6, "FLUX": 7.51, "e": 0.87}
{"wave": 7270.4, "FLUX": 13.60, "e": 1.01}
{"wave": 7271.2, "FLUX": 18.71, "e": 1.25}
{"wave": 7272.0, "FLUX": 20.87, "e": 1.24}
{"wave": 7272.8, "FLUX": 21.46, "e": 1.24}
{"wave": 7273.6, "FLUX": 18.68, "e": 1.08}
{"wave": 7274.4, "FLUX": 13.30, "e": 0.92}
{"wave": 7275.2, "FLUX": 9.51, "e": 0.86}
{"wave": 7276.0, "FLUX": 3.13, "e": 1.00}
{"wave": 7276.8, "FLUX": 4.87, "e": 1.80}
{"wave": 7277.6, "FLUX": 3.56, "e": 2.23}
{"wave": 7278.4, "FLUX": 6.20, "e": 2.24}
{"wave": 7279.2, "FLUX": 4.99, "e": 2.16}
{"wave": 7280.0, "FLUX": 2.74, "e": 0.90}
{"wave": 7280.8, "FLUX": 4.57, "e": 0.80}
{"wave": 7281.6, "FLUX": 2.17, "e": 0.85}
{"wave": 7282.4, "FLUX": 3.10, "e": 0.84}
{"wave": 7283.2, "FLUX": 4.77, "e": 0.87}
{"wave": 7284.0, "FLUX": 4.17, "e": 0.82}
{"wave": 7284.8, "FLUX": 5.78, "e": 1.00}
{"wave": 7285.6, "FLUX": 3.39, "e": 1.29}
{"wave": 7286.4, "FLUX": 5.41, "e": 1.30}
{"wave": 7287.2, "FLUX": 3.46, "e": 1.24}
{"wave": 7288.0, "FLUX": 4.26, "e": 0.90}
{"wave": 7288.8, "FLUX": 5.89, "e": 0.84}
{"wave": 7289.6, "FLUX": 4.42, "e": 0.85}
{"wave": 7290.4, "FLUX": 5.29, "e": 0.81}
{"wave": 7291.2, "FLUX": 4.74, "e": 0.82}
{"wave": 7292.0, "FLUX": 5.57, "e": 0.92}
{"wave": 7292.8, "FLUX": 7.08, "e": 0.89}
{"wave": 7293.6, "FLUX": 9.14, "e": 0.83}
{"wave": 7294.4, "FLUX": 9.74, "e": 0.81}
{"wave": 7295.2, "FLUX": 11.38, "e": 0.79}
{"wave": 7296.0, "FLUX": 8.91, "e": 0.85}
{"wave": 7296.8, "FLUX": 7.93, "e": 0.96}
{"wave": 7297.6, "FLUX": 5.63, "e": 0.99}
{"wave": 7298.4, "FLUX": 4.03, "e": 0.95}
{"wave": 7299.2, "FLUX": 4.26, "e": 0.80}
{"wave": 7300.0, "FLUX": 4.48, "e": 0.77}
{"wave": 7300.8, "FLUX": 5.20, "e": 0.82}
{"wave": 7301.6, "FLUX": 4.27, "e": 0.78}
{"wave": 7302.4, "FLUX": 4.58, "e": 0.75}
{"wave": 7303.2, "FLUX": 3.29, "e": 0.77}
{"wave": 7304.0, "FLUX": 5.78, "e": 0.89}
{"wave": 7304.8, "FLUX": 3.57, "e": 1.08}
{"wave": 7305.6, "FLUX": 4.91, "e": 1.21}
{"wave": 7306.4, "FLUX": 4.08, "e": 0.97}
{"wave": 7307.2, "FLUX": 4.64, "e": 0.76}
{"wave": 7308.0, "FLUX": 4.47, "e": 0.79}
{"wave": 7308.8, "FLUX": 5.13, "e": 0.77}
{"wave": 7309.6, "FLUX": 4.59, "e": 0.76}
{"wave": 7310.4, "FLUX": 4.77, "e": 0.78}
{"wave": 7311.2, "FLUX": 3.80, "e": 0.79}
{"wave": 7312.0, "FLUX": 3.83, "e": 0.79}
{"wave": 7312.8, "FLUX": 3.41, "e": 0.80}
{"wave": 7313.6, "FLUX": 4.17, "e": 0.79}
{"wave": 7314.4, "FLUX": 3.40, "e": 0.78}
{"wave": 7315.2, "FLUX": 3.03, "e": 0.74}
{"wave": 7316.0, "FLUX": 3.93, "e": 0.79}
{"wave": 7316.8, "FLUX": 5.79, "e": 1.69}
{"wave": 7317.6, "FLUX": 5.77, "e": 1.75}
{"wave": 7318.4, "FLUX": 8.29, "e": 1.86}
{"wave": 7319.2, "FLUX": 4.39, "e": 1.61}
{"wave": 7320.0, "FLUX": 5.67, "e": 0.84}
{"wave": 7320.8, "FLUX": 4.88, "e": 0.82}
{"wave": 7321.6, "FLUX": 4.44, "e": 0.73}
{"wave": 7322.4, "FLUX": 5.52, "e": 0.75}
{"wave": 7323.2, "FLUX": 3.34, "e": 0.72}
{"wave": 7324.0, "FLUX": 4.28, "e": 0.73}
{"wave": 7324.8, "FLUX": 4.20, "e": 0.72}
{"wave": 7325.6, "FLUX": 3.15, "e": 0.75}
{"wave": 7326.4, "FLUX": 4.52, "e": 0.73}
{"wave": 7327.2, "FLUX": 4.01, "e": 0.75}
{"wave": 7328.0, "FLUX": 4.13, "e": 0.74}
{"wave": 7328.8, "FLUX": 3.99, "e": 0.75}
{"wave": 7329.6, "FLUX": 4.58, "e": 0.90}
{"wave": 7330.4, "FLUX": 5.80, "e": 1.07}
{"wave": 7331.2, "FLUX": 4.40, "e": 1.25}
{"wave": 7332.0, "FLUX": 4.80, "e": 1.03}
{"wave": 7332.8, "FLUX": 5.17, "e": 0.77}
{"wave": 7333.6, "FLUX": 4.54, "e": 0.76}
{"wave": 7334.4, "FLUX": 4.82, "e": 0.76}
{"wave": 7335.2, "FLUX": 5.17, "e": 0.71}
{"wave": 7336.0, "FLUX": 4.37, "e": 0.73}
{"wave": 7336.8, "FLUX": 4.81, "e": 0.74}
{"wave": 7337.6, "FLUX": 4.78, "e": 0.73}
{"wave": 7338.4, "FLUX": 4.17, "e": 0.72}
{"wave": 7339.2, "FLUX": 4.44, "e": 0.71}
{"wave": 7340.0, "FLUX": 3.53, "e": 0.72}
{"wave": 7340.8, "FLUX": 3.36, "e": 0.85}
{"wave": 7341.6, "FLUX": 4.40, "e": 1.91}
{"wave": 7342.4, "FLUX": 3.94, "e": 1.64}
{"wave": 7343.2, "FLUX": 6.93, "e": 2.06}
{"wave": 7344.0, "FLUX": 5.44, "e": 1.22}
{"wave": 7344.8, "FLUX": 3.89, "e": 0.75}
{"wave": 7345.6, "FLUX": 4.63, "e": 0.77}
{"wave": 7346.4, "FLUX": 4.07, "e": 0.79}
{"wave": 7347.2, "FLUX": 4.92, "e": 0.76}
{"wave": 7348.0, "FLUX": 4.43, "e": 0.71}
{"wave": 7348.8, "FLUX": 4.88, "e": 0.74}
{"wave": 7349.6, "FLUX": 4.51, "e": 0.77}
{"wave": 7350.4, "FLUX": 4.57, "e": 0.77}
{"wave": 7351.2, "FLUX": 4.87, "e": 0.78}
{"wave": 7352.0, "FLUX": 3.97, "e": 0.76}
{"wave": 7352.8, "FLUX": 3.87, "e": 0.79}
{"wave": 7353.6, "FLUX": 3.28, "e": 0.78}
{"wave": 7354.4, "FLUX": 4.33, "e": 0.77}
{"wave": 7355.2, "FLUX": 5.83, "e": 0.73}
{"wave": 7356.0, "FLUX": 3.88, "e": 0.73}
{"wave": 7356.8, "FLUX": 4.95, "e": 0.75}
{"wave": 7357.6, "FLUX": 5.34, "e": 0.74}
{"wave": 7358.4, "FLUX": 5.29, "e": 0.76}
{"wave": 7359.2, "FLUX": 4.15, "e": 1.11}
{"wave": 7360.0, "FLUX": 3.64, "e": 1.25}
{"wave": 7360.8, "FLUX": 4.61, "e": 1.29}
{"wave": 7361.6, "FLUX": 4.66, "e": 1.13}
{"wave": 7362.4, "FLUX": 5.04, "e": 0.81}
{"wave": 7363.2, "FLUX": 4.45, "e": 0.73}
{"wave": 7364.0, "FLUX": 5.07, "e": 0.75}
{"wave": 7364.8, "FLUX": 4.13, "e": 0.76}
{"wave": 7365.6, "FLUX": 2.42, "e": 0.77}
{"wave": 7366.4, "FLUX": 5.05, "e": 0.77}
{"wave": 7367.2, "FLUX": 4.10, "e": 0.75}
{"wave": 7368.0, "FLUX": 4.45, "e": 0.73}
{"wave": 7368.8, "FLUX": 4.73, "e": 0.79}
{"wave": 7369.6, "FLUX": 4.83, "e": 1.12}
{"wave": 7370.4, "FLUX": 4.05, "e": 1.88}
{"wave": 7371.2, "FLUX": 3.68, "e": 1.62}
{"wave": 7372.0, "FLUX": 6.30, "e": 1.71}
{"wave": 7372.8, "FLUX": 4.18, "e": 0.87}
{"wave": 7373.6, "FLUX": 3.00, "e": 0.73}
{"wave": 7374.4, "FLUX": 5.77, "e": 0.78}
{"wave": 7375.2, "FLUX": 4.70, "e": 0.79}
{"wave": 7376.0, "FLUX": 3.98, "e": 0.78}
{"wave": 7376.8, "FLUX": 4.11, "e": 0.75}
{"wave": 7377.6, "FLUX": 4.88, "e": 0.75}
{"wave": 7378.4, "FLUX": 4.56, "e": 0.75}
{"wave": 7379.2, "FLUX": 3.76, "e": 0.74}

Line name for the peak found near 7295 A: [N II] 6583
